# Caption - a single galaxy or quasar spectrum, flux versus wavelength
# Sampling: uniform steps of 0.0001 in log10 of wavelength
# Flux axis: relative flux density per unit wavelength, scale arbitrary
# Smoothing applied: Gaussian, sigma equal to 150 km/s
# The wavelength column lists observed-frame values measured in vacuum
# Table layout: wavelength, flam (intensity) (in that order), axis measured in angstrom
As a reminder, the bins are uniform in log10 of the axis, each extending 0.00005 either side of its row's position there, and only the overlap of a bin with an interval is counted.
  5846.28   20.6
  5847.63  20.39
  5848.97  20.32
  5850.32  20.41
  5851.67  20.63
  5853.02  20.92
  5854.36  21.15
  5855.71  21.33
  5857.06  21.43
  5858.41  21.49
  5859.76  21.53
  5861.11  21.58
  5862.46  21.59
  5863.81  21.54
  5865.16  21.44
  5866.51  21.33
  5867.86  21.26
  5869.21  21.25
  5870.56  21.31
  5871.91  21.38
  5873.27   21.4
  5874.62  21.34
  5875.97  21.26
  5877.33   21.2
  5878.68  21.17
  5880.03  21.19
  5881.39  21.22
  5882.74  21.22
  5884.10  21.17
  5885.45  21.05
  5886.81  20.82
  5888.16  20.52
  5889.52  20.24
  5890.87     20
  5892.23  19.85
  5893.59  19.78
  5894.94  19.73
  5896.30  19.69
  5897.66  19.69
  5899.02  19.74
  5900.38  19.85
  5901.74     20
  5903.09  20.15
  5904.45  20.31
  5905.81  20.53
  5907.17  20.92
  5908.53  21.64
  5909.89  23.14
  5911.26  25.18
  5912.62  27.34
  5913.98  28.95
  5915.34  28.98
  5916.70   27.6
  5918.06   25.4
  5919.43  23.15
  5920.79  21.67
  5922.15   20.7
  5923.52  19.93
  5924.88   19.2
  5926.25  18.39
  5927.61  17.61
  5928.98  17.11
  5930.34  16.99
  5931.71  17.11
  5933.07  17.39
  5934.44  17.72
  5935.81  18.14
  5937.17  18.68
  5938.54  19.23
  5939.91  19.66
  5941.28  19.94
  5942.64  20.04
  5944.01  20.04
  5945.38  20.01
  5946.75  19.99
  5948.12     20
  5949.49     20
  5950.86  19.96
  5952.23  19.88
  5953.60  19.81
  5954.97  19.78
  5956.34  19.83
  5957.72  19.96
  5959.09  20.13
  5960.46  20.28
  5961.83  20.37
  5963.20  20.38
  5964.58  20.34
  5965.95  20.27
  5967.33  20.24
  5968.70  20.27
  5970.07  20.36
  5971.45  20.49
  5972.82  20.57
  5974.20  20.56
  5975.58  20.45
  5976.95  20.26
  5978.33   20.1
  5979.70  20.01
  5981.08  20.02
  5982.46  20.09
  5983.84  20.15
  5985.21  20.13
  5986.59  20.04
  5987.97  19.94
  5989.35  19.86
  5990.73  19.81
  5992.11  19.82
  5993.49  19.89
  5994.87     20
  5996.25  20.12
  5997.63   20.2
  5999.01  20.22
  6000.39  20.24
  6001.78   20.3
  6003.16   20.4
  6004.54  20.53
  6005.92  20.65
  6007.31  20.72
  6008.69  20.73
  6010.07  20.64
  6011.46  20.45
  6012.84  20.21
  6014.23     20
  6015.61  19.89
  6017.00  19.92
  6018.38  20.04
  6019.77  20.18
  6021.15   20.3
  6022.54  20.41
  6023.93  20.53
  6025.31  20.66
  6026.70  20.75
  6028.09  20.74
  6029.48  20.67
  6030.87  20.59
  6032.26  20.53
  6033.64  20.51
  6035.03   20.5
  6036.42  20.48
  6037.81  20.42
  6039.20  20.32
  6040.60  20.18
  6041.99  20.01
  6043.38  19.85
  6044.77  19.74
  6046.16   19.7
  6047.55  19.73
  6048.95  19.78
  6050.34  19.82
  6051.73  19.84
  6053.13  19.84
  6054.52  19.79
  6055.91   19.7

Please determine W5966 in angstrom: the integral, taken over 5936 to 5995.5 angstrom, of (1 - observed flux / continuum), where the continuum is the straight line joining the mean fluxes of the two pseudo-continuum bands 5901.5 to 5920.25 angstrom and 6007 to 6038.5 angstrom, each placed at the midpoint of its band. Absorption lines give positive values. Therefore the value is 5.8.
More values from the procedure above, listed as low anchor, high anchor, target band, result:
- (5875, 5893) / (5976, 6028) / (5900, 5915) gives -1.47 angstrom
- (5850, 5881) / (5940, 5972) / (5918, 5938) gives 1.35 angstrom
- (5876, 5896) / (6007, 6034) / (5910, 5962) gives -0.36 angstrom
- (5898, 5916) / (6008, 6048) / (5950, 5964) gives 1.10 angstrom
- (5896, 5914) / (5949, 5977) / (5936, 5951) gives 0.72 angstrom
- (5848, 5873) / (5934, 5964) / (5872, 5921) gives -3.02 angstrom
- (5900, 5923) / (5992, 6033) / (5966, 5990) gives 1.29 angstrom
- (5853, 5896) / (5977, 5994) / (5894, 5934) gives -1.17 angstrom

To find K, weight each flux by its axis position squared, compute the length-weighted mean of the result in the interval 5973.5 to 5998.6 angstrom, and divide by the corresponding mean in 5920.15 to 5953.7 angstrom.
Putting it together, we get 1.1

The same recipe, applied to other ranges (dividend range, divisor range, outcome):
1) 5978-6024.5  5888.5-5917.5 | 0.95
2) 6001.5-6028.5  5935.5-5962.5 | 1.05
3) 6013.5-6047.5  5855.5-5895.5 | 1.01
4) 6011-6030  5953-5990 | 1.02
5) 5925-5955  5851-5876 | 0.91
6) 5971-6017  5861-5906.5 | 1.01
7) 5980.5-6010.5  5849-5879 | 0.99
